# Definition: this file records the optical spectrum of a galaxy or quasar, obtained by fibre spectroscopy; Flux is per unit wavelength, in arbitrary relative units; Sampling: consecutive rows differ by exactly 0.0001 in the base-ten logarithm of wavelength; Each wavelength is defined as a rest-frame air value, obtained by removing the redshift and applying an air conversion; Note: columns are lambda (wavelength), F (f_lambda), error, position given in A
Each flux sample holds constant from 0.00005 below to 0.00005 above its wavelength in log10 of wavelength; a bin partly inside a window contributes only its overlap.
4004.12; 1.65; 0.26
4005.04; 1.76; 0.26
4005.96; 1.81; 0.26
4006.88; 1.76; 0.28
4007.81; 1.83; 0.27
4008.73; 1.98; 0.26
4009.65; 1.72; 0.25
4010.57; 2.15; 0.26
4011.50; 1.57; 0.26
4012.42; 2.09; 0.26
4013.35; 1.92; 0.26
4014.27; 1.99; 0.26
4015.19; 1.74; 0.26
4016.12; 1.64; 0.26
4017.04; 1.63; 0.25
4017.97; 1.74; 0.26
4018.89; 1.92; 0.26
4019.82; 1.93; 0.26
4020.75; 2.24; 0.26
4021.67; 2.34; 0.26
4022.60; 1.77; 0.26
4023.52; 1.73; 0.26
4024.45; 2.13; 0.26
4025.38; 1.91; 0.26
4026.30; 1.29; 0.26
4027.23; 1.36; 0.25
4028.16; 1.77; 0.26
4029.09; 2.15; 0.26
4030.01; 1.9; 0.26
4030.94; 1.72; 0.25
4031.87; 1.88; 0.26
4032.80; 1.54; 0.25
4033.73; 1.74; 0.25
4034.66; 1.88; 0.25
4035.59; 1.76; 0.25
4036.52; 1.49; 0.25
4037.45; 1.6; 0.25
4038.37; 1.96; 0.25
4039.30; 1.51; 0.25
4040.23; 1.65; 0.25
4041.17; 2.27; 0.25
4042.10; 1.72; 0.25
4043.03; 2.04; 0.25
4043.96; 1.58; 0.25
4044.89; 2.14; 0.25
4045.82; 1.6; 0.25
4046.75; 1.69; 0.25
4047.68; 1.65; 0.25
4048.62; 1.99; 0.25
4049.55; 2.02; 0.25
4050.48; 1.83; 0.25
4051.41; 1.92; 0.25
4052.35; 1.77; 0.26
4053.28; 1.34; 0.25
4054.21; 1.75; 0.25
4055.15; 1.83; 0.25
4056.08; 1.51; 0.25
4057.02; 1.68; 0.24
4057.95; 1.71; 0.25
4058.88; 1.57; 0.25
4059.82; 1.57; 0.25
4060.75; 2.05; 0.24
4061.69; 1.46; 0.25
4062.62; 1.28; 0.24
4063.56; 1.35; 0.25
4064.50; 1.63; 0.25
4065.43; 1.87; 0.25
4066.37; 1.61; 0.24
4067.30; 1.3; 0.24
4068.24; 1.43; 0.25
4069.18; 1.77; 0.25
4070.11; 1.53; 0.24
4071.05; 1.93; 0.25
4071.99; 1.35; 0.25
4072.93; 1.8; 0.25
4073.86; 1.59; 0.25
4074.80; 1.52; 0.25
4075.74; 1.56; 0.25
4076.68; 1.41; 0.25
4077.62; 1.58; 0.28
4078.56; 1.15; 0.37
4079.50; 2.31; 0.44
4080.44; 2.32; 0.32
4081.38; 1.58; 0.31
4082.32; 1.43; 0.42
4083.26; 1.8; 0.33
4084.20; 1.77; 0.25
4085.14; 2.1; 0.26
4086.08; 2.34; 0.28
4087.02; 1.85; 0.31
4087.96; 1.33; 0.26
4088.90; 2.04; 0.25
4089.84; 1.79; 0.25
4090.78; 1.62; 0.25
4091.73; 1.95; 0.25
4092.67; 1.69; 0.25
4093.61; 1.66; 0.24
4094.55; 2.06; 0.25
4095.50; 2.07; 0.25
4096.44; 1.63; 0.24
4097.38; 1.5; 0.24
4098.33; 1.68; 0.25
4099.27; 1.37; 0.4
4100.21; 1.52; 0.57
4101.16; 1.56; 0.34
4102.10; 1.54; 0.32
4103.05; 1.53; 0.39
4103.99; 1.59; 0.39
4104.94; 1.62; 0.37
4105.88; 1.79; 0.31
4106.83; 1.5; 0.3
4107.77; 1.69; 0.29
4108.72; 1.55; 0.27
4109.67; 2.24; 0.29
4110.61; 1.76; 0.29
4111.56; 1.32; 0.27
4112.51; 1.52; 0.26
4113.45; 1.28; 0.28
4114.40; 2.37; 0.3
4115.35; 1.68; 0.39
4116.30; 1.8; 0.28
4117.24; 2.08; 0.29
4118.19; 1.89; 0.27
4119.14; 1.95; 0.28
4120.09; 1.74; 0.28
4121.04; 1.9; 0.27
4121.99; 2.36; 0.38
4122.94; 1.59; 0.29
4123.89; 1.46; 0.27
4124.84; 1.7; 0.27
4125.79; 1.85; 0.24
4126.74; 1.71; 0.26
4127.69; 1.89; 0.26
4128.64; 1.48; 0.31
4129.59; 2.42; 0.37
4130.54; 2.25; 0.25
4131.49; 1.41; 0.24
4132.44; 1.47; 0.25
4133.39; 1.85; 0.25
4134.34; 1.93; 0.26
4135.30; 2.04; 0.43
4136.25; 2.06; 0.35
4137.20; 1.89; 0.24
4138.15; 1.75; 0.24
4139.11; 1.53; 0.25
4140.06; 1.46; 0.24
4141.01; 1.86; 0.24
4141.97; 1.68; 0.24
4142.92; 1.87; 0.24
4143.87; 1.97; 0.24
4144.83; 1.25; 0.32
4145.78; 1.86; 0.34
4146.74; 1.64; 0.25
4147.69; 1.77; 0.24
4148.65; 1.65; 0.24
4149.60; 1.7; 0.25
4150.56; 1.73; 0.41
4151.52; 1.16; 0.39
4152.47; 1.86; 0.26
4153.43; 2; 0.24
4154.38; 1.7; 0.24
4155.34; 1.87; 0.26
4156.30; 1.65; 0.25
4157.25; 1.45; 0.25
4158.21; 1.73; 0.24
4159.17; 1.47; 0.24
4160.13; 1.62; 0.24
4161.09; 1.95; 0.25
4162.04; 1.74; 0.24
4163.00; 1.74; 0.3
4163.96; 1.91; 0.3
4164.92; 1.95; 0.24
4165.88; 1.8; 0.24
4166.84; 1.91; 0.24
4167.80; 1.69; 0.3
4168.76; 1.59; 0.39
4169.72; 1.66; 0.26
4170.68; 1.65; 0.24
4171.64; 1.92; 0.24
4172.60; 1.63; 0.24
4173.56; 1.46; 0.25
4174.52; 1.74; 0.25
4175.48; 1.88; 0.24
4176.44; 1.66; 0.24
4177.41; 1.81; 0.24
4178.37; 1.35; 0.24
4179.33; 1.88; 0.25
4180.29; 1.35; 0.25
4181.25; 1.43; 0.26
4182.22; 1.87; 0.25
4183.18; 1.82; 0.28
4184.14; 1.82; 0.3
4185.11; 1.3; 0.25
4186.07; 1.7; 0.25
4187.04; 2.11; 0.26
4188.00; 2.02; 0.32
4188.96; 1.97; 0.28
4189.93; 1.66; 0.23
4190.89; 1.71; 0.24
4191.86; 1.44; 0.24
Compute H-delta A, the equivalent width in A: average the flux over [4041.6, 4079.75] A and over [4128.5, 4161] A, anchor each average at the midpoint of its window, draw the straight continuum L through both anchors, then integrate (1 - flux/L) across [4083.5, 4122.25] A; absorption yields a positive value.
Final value -1.3 A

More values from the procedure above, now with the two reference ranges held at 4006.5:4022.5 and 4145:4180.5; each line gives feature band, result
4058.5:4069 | 1.53 A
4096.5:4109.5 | 1.39 A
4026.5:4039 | 0.88 A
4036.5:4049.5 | 0.42 A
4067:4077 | 1.37 A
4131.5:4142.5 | -0.14 A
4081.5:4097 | -0.14 A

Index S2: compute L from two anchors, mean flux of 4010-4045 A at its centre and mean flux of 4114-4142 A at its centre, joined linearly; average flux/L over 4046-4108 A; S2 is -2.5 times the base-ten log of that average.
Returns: 0.089 mag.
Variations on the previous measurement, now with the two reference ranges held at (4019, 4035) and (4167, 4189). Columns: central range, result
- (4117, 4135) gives -0.05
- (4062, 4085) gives 0.11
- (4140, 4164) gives 0.02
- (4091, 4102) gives 0.05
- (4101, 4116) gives 0.07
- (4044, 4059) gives 0.04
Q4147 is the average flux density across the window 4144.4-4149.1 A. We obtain 1.64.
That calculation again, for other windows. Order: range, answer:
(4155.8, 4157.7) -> 1.56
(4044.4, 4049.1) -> 1.81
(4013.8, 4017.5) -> 1.75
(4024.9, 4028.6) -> 1.58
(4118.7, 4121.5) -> 1.86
